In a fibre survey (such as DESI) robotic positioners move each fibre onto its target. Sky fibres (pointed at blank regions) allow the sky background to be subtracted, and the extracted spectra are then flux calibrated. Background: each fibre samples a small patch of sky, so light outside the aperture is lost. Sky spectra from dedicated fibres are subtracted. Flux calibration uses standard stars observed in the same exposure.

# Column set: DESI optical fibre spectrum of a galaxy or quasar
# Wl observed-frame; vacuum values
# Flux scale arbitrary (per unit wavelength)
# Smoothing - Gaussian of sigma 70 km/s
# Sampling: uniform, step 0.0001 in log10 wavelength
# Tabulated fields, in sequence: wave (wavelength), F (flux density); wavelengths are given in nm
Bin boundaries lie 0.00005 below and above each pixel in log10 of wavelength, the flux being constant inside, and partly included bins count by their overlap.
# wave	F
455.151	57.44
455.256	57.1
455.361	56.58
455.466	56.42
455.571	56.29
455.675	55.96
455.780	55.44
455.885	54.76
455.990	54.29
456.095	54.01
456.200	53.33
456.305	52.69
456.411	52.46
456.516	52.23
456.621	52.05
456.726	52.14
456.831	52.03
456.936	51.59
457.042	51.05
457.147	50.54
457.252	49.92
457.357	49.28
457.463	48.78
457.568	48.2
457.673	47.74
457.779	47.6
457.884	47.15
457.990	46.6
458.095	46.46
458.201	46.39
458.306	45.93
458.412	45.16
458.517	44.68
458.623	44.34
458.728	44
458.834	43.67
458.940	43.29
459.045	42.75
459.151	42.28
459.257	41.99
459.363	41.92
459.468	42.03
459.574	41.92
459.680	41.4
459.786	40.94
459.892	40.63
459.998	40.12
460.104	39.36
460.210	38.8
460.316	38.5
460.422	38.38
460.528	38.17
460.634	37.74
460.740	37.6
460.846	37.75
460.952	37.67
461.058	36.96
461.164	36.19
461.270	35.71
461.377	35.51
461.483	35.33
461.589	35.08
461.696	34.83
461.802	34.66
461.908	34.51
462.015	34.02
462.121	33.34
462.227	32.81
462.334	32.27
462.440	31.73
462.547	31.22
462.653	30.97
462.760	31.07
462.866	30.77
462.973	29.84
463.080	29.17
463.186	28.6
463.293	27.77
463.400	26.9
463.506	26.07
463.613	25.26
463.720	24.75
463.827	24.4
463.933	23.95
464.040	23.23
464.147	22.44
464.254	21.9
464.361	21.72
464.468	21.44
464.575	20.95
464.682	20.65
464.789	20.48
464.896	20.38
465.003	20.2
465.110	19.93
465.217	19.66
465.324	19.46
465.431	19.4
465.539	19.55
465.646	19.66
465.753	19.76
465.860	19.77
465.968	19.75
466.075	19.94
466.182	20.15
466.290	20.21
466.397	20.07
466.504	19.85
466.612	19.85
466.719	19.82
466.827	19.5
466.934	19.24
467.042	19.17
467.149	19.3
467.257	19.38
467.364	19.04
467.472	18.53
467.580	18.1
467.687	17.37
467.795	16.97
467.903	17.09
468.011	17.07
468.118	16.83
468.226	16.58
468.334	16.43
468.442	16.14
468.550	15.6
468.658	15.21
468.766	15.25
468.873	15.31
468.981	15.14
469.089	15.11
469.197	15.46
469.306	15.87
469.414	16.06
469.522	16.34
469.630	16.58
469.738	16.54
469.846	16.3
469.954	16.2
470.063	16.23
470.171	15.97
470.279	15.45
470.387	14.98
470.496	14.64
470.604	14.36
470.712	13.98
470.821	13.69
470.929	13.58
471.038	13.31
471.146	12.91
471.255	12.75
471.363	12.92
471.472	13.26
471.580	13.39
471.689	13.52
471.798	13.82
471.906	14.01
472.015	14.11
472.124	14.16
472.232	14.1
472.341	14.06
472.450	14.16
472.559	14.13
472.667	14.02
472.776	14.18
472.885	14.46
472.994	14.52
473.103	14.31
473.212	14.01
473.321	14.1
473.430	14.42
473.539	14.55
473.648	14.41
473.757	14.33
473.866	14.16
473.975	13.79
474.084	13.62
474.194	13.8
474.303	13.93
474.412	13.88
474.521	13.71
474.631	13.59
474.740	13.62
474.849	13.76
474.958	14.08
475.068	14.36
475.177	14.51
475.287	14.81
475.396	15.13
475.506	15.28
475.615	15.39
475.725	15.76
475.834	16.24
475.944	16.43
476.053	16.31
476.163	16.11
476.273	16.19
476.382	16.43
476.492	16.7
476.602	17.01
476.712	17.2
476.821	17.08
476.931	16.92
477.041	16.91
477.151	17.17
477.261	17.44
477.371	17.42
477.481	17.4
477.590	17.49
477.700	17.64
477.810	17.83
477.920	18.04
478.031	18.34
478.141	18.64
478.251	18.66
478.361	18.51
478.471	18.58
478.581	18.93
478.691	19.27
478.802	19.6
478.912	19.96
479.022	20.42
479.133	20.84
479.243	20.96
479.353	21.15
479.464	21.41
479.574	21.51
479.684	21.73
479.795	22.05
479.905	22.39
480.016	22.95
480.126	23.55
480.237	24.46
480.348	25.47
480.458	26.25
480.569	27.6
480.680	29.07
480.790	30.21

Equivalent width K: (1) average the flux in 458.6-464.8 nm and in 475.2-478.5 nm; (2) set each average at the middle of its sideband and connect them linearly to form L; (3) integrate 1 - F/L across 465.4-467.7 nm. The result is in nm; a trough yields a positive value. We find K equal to 0.716 nm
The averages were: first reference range 33.6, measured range 19.5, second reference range 16.9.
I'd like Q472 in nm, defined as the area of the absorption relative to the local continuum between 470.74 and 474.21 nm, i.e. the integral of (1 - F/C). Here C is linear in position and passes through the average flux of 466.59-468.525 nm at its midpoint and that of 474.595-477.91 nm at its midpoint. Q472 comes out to 0.63 nm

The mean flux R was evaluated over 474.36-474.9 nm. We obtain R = 13.7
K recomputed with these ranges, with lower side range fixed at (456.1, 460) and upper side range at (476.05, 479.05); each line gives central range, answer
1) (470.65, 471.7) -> 0.54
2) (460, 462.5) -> 0.36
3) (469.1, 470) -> 0.41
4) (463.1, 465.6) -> 0.99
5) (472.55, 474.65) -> 0.85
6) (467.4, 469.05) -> 0.79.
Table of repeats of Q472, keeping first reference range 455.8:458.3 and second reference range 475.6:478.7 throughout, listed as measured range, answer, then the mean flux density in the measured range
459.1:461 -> 0.24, 39.8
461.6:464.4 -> 0.82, 28.9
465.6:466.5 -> 0.40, 19.9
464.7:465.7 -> 0.46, 19.9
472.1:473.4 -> 0.55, 14.2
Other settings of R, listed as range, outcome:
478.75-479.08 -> 20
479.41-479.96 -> 21.9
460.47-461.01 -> 37.8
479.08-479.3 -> 21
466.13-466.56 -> 20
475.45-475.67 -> 15.3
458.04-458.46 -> 46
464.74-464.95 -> 20.4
